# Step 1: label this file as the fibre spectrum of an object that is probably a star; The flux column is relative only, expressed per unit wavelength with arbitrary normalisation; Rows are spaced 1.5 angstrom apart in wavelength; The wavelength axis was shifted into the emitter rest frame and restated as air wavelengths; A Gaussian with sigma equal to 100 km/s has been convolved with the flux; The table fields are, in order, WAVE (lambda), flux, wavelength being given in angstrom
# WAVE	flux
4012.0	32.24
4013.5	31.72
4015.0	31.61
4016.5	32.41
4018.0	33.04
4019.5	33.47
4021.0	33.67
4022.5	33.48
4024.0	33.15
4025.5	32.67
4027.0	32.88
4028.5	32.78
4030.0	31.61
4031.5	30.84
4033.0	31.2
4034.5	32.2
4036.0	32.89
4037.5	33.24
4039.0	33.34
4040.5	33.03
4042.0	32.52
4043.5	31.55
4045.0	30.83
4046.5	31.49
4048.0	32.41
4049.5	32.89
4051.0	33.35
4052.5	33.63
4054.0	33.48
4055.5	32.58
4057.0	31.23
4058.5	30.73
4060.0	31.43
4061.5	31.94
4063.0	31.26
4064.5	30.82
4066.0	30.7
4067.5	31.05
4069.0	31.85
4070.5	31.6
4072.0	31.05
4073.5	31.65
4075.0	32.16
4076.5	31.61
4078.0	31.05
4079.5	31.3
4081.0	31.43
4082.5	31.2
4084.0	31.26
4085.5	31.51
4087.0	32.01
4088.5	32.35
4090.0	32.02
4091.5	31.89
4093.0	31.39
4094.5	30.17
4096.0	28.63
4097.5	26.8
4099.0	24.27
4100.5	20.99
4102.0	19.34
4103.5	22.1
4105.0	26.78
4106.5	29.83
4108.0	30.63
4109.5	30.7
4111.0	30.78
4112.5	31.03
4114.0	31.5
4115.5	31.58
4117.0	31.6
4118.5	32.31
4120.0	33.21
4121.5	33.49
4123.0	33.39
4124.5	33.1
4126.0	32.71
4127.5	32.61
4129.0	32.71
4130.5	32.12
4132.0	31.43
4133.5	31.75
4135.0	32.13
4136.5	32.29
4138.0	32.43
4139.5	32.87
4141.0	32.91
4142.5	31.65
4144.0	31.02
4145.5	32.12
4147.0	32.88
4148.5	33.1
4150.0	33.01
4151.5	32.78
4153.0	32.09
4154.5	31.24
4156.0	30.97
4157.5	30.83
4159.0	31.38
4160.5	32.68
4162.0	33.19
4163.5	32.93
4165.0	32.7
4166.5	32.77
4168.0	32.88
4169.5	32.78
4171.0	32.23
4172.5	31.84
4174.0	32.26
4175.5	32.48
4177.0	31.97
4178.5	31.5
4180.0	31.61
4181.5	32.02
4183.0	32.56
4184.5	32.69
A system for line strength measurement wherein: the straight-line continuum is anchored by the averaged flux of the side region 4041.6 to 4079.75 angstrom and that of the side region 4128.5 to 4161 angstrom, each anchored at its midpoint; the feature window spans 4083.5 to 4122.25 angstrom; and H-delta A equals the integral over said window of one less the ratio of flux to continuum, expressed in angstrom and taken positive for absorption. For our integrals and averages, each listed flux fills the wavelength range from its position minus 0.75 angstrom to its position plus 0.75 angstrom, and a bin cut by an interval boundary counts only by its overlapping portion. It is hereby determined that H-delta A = 2.92 angstrom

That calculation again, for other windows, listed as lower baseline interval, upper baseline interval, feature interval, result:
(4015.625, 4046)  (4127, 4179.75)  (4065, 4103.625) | 3.1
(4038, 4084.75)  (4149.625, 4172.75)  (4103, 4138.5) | 0.8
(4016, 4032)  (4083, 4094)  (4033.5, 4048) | 0.1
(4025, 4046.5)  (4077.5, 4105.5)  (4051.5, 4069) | -0.6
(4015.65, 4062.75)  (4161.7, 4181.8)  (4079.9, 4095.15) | 0.4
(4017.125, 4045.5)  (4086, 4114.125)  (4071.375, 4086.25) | -0.8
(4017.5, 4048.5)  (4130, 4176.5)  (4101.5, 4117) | 1.7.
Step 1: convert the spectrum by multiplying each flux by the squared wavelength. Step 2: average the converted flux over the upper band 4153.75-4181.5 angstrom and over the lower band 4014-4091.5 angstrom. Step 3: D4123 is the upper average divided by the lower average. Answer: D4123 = 1.1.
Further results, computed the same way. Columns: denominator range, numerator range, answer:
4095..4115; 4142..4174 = 1.21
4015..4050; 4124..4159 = 1.05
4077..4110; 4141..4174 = 1.15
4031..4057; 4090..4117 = 0.90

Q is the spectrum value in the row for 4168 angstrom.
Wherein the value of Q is 32.88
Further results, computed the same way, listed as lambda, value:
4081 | 31.43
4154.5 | 31.24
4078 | 31.05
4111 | 30.78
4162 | 33.19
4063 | 31.26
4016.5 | 32.41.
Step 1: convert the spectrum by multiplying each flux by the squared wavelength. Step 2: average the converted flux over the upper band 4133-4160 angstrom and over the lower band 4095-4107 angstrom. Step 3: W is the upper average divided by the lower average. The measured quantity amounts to 1.3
